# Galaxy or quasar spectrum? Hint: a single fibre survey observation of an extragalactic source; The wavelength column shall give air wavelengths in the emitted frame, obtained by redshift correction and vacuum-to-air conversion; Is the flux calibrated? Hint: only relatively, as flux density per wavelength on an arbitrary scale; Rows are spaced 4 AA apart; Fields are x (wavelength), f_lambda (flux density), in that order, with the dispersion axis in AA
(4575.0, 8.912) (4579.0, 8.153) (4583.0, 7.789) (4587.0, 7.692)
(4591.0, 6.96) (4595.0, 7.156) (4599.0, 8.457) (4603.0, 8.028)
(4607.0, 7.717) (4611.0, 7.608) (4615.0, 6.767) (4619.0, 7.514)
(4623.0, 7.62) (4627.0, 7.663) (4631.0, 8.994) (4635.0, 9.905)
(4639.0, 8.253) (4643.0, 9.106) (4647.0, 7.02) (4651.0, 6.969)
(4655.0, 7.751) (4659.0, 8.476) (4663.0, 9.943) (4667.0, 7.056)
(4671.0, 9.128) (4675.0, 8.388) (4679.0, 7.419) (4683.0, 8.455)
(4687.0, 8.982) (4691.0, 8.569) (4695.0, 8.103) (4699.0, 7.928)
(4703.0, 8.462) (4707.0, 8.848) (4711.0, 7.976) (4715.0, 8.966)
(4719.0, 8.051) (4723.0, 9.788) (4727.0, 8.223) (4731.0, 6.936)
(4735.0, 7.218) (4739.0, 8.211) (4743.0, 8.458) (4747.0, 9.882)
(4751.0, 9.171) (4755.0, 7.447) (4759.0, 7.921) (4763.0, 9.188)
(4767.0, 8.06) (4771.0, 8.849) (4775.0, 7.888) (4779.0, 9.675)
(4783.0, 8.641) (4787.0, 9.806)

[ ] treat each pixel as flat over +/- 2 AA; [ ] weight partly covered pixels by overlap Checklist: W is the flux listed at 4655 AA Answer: 7.751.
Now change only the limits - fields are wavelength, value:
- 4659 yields 8.476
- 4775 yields 7.888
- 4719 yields 8.051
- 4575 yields 8.912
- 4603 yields 8.028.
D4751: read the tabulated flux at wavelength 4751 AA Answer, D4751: 9.171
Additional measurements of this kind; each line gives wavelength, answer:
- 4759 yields 7.921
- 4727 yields 8.223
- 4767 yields 8.06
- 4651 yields 6.969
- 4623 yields 7.62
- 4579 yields 8.153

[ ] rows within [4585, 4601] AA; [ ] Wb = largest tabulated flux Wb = 8.457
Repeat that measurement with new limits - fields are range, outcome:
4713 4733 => 9.788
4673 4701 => 8.982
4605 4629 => 7.717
